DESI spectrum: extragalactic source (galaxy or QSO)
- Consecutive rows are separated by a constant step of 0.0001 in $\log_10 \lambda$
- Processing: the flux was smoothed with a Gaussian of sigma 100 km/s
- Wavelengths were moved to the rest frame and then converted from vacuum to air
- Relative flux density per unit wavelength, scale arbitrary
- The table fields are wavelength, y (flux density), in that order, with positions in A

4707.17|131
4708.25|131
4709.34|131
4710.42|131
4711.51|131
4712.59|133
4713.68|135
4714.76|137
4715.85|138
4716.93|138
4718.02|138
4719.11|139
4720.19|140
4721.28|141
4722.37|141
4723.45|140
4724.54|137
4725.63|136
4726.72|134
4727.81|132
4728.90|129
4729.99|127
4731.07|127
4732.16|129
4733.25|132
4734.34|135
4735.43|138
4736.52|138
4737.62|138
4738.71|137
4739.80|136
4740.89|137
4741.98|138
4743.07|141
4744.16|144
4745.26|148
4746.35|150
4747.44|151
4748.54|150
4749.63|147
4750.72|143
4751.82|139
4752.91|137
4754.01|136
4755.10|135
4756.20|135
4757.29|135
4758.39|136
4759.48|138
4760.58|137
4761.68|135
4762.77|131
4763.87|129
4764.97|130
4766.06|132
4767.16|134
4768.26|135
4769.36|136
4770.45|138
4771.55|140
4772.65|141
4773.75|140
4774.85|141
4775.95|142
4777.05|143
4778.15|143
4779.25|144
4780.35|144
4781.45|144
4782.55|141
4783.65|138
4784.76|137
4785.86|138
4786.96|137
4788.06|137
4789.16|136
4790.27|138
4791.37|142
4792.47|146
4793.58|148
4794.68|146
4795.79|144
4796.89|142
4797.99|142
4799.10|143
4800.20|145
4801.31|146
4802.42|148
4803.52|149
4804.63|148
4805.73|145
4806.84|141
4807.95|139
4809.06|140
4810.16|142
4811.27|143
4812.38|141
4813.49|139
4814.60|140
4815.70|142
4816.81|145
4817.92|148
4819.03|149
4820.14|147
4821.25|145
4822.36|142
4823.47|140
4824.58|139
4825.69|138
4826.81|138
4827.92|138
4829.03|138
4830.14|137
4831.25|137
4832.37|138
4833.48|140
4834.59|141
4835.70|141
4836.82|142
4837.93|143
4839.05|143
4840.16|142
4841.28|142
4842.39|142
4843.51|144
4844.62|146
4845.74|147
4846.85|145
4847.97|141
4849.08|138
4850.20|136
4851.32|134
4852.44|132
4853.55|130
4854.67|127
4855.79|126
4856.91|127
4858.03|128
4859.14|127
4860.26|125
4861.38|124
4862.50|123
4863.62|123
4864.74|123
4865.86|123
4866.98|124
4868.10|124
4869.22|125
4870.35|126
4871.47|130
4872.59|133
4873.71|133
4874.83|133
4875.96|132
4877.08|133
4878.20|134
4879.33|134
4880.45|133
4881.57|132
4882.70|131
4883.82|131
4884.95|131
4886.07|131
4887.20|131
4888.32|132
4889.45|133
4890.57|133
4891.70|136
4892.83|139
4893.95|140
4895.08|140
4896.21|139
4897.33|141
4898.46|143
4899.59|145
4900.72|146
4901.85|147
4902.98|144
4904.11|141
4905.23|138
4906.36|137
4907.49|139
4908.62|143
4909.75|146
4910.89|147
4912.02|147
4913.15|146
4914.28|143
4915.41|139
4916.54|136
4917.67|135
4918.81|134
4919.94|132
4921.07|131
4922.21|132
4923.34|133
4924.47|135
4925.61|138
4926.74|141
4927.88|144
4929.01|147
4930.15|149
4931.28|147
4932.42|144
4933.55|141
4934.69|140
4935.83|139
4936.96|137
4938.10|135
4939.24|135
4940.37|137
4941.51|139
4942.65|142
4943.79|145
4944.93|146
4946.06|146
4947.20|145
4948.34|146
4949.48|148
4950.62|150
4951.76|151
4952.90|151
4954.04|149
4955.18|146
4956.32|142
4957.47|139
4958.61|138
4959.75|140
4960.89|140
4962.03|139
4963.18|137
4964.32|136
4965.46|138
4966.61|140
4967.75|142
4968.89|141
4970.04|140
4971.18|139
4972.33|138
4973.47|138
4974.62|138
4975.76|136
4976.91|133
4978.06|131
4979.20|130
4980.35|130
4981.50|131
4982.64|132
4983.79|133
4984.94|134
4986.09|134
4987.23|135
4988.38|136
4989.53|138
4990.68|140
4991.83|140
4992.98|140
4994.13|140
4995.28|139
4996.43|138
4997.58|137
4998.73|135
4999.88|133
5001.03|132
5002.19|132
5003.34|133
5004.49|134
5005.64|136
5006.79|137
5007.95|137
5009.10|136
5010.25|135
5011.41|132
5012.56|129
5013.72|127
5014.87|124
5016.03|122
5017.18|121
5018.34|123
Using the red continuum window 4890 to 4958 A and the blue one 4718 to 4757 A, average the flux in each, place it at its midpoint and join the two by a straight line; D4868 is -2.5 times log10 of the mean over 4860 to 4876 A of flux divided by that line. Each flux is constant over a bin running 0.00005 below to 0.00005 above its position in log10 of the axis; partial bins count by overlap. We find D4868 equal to 0.11 mag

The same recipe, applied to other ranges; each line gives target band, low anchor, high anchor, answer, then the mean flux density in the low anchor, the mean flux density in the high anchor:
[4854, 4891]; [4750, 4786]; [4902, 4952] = 0.09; 138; 141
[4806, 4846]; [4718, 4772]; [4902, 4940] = -0.02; 137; 140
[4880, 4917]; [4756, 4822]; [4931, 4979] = 0.02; 141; 141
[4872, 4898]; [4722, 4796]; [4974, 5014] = 0.02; 138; 135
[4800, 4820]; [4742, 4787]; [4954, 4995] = -0.04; 139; 137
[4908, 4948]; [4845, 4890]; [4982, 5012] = -0.06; 131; 136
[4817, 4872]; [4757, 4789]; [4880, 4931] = 0.02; 138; 139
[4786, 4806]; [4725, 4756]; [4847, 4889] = -0.07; 138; 130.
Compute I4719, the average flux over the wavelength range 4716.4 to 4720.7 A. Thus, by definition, 139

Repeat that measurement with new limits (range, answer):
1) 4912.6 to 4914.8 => 145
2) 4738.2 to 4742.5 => 137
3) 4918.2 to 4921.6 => 132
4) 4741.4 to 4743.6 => 140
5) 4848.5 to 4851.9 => 136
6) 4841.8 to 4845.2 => 144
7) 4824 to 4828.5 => 138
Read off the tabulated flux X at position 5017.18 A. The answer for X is 121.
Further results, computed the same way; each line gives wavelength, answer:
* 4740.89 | 137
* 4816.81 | 145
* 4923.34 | 133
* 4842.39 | 142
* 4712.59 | 133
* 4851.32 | 134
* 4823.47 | 140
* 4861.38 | 124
